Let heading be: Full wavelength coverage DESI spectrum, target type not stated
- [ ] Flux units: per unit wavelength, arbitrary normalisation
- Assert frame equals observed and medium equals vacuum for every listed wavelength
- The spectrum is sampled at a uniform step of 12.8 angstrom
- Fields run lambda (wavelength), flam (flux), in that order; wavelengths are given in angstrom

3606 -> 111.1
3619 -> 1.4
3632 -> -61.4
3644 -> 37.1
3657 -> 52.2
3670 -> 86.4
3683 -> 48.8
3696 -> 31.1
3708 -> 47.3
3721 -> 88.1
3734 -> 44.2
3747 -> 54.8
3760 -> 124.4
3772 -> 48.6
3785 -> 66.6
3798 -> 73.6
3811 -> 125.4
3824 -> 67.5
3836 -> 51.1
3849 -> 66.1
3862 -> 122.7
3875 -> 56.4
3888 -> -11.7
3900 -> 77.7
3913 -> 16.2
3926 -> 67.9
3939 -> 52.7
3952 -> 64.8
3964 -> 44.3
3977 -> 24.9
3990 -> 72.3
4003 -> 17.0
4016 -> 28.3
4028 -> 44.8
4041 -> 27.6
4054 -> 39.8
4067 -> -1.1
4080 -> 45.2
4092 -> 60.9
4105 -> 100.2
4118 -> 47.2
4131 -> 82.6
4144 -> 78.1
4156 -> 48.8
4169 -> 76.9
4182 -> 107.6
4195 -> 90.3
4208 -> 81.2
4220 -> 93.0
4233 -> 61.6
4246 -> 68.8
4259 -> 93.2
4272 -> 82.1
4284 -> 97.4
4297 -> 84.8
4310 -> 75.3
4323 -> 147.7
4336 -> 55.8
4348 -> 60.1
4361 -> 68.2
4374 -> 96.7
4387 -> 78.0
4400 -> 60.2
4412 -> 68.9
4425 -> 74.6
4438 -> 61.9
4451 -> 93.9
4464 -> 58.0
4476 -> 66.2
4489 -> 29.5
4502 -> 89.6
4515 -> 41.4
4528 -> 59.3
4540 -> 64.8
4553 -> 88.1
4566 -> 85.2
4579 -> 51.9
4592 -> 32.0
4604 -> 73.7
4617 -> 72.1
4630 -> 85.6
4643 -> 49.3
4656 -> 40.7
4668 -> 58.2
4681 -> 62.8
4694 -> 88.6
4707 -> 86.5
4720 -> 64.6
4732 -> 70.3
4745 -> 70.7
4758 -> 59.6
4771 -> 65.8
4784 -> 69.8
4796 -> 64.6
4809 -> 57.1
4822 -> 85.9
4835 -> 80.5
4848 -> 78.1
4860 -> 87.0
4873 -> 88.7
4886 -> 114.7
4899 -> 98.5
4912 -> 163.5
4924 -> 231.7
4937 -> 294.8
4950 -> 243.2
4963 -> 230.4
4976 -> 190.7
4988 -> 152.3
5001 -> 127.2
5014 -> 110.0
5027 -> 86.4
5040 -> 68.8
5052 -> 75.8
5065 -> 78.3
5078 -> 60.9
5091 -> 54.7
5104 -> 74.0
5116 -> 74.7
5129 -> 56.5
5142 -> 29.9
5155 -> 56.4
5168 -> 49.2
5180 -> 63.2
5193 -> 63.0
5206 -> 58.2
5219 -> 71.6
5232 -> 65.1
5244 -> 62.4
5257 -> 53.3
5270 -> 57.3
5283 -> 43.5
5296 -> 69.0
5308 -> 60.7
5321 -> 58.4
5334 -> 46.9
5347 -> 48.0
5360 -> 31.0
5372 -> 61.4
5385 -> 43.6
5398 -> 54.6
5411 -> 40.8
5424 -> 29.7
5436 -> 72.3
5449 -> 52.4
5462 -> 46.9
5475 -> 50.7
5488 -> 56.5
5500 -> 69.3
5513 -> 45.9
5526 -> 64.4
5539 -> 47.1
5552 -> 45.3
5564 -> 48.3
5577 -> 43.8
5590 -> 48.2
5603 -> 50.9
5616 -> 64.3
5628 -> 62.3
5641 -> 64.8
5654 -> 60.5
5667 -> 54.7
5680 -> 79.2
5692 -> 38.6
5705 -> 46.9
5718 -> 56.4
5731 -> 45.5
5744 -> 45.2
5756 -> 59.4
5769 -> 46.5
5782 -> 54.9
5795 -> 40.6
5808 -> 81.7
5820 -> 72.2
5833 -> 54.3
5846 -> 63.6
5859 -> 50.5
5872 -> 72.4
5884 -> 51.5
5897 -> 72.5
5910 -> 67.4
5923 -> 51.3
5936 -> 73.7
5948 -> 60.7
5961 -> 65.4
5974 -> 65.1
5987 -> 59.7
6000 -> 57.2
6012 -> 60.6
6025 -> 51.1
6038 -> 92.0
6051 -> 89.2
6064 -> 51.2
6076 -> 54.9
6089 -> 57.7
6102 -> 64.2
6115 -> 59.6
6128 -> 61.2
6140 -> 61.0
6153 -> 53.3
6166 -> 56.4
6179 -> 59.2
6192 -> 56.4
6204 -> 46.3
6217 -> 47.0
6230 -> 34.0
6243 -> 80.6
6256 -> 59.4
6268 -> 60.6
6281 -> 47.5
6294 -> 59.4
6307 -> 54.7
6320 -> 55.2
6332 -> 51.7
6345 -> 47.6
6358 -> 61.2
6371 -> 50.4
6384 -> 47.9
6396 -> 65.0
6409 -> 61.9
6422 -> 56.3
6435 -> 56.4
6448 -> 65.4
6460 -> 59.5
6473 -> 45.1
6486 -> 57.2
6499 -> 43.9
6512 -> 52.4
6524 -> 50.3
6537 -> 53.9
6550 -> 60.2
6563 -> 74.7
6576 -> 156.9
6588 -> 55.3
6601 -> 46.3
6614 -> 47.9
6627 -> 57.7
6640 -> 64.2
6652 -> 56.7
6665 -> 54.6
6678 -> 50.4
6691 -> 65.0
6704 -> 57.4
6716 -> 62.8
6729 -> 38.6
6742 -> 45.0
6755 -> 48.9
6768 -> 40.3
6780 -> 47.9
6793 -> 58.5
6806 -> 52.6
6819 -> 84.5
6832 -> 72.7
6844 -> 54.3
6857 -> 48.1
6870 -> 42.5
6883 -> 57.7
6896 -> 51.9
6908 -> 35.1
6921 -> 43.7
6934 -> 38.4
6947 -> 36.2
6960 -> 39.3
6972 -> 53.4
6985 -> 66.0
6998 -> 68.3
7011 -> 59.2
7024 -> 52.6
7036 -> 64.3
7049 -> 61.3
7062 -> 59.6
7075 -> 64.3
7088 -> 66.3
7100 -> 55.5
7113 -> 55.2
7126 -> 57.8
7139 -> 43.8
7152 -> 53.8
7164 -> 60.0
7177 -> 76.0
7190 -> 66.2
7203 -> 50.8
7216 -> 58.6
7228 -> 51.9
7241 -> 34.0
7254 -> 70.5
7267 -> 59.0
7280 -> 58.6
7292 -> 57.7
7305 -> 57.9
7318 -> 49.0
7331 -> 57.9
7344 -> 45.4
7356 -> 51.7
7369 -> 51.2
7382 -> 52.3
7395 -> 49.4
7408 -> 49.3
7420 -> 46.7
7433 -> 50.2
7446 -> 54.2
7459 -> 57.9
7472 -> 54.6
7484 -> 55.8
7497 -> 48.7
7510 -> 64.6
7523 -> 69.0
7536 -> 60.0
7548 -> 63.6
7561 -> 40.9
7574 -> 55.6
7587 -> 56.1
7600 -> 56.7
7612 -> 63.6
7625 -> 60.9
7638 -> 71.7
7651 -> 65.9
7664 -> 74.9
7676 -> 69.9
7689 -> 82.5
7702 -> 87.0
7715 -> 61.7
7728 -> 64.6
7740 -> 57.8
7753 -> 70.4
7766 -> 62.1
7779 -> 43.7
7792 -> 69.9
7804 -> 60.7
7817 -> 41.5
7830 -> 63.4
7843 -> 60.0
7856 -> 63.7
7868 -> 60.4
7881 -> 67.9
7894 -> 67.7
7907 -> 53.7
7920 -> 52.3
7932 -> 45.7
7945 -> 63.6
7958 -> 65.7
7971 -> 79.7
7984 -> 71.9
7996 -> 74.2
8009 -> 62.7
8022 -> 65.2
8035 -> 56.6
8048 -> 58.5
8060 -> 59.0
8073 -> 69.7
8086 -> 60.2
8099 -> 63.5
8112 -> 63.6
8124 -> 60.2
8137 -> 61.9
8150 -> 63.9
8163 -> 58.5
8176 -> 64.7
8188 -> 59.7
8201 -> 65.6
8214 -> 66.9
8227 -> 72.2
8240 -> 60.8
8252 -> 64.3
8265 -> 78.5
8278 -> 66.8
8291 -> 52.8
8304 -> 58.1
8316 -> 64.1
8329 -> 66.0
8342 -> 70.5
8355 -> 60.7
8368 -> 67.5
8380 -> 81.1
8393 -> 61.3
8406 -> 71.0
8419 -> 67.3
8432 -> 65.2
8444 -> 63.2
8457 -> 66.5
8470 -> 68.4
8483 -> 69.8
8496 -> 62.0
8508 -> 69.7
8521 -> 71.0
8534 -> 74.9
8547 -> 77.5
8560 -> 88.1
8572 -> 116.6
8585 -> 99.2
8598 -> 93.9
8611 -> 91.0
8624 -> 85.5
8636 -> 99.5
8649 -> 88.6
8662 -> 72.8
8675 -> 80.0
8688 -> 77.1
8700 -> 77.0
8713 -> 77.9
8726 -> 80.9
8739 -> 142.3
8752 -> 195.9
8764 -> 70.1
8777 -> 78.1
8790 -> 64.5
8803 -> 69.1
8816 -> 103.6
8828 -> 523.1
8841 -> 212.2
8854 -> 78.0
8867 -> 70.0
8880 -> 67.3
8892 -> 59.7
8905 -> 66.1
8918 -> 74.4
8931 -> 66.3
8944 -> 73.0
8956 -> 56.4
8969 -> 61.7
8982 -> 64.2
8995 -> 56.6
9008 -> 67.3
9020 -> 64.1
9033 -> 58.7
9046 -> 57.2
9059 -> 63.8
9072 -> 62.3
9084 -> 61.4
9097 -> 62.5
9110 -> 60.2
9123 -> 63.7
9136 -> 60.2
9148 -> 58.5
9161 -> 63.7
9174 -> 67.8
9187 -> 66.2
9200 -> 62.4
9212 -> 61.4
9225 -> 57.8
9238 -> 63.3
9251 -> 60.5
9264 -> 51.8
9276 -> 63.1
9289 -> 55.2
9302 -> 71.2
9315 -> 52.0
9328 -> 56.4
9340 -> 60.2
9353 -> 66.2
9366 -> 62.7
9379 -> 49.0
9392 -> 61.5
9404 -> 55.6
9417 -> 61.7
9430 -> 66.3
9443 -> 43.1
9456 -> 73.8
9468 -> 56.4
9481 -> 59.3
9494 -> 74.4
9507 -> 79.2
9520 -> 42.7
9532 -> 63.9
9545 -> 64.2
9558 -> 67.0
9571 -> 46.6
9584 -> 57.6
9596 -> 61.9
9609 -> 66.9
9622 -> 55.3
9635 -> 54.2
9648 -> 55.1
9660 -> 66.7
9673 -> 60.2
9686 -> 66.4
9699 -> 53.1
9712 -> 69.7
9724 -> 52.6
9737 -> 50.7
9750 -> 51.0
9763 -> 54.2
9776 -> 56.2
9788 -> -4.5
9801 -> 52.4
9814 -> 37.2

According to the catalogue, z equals 0.763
